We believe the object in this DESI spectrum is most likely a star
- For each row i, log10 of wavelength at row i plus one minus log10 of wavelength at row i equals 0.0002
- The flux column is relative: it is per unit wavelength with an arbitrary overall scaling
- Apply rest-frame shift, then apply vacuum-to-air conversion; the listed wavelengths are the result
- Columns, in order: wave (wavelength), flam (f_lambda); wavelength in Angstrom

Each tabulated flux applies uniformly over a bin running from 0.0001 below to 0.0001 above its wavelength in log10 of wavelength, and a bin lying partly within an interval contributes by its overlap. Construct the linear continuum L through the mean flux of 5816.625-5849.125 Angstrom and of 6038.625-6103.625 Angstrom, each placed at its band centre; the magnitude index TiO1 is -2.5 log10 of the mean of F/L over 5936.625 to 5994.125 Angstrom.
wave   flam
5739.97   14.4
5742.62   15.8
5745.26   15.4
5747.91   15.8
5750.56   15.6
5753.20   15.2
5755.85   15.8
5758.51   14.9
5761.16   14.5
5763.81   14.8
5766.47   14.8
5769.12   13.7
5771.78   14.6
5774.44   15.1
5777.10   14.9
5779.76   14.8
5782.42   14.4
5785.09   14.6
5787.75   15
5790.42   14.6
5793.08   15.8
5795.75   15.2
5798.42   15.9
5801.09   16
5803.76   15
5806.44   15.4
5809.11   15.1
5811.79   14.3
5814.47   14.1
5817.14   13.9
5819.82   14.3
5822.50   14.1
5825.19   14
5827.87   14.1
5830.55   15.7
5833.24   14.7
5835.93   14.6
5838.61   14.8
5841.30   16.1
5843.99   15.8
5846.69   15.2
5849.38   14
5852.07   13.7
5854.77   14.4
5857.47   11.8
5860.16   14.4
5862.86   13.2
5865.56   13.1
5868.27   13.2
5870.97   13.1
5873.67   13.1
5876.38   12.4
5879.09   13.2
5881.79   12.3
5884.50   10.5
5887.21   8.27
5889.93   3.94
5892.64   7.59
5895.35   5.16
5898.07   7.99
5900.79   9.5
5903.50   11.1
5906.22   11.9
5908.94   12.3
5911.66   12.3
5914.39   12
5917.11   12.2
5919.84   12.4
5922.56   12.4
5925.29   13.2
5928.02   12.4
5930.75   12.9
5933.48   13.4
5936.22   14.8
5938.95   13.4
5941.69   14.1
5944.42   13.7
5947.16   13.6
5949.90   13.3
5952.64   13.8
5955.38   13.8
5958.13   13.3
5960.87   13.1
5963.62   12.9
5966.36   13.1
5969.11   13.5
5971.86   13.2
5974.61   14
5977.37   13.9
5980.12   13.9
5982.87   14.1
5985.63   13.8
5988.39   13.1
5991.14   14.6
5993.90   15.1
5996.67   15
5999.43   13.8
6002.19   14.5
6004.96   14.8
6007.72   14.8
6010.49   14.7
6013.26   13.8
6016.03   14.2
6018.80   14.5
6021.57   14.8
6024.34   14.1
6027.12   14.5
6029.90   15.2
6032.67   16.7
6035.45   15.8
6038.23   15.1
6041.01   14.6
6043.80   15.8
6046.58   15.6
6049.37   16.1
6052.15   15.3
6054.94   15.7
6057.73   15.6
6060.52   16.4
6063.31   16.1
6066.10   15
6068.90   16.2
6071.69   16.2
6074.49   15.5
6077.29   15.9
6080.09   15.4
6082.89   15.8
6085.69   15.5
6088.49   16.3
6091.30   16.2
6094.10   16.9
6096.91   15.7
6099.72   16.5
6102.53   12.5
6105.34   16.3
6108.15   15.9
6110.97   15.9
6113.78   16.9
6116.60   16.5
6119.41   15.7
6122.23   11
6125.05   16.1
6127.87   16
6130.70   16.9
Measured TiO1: 0.121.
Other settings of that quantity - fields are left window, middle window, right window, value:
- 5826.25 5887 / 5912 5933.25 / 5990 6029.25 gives 0.123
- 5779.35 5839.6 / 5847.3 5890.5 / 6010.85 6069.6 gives 0.204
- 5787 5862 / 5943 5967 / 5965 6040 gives 0.083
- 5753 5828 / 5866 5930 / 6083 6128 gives 0.340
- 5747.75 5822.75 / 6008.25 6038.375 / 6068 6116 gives 0.057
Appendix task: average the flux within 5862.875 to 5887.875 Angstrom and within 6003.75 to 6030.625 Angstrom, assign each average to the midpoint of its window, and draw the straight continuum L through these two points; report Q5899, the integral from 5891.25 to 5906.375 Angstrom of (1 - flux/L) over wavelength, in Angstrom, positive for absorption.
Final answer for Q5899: 4.8 Angstrom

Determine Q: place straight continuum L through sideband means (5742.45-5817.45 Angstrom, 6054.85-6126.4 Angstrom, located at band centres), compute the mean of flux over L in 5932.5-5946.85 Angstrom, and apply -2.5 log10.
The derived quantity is 0.11 mag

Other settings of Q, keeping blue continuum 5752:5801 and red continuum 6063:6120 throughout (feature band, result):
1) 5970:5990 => 0.13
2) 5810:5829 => 0.07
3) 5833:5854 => 0.02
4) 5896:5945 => 0.25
